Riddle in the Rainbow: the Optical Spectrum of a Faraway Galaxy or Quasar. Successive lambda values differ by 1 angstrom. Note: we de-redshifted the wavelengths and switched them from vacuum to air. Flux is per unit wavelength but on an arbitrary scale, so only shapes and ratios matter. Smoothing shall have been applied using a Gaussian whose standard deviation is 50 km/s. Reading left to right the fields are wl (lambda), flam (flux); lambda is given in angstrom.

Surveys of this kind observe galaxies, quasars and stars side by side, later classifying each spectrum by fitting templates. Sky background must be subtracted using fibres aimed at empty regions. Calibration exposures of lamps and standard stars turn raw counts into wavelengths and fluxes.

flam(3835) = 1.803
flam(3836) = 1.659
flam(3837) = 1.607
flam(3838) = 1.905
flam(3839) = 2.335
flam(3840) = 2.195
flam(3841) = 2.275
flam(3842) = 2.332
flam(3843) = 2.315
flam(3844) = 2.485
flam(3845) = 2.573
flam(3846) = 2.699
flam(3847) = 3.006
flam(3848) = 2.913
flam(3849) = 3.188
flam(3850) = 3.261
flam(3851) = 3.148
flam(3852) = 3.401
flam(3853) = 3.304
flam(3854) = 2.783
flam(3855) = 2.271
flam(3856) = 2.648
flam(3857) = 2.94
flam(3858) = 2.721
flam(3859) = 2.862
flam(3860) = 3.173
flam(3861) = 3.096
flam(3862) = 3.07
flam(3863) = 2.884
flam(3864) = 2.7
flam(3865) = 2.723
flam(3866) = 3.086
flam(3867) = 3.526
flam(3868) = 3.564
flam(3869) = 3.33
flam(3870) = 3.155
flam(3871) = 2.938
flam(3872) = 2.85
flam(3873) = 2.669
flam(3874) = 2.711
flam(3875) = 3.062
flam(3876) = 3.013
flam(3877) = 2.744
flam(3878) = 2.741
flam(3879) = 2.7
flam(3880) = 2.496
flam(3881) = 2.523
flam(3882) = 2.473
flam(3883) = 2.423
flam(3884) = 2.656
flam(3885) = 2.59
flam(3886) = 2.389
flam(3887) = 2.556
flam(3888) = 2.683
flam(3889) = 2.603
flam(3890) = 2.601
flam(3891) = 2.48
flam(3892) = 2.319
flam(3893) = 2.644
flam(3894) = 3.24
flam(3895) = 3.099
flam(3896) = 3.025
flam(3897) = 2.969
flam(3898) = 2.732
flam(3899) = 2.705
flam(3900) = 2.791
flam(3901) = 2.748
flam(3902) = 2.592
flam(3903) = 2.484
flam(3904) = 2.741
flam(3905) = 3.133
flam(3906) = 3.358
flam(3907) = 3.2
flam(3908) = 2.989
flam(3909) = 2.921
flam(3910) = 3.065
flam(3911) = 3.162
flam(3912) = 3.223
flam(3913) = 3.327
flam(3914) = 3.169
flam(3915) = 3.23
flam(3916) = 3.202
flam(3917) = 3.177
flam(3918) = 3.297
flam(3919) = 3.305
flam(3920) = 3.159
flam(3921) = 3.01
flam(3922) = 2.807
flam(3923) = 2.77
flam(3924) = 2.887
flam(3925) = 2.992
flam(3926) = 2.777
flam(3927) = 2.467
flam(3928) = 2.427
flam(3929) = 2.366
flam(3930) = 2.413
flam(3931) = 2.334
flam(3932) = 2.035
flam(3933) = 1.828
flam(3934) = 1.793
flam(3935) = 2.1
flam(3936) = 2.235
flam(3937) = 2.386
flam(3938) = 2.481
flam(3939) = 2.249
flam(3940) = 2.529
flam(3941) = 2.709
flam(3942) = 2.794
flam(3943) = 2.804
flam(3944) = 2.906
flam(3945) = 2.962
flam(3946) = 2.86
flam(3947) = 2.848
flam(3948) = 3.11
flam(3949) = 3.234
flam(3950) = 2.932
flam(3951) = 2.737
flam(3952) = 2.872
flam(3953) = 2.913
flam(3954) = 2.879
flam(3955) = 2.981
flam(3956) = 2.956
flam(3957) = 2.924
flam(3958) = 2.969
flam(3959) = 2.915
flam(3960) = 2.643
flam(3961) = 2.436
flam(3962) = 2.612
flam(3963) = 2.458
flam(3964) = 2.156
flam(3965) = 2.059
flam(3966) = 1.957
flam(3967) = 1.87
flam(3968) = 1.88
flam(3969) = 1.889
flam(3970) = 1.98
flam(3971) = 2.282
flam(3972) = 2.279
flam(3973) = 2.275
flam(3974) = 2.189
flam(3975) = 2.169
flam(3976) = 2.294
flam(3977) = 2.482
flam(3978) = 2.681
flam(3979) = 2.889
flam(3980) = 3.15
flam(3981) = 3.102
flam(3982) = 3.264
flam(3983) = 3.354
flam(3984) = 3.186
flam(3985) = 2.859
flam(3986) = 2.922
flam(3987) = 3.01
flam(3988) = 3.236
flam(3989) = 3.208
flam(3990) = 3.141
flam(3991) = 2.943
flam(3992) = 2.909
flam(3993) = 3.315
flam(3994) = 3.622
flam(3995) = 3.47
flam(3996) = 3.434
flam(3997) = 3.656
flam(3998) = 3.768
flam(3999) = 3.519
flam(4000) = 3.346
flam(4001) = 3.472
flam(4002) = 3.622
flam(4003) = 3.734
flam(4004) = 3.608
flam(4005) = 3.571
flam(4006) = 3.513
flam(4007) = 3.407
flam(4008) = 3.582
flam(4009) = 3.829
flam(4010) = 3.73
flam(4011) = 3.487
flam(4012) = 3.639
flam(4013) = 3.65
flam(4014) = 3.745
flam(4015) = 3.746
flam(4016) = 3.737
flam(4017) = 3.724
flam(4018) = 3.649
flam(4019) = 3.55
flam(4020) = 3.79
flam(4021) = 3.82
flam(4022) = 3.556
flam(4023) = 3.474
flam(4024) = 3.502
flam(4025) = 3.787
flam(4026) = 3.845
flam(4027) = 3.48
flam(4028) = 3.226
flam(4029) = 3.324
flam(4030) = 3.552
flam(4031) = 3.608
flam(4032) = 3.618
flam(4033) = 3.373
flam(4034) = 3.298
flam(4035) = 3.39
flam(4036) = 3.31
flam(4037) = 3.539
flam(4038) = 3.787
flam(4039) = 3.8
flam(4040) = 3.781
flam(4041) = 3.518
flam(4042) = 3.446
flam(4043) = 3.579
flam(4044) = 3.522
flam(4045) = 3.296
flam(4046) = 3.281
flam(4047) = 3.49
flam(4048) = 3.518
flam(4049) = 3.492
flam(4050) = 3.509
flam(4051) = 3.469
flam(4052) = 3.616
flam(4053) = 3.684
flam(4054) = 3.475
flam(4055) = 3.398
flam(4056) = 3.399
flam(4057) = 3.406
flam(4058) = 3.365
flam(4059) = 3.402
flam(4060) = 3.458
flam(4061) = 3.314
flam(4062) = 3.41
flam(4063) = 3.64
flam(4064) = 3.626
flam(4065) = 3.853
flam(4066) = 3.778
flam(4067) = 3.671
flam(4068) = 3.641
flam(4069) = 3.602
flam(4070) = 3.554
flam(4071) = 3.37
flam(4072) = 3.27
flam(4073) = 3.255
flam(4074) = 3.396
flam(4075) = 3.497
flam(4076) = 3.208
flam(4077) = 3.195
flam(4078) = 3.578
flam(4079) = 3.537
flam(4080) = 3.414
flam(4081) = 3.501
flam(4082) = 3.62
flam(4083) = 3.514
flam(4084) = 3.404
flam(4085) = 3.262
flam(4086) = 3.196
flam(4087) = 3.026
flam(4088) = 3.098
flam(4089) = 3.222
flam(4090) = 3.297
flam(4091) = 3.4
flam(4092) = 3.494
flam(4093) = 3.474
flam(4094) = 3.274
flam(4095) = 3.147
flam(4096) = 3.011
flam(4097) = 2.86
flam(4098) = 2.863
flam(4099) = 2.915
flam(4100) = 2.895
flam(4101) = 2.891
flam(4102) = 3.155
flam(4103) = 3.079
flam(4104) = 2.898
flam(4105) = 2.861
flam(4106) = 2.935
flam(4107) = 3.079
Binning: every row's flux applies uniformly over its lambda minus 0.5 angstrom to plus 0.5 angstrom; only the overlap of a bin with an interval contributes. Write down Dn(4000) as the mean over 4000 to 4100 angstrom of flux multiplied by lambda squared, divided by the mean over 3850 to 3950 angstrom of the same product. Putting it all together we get 1.3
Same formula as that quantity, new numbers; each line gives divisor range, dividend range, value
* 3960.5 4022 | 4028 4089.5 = 1.16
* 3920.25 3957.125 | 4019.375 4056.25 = 1.40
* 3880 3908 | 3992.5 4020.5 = 1.40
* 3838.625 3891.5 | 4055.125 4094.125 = 1.36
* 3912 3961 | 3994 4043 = 1.35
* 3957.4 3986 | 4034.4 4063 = 1.44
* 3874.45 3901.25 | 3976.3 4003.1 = 1.25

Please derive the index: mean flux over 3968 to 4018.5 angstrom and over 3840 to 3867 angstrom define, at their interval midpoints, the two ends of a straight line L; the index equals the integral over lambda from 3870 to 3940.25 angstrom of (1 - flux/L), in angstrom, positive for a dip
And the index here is 5.17 angstrom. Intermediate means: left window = 2.84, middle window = 2.74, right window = 3.17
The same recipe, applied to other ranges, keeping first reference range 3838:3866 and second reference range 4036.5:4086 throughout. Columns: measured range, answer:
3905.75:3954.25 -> 3.90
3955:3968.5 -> 2.92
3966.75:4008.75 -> 3.04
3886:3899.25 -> 0.85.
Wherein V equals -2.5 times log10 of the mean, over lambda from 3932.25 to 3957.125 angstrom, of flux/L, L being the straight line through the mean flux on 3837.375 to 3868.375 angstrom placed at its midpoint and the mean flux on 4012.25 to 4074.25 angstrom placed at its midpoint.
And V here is 0.184 mag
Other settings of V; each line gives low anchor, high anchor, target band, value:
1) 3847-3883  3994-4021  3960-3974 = 0.488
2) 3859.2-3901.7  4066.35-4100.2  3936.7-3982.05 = 0.159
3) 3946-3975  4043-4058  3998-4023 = -0.186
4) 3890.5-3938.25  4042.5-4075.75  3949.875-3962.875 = 0.065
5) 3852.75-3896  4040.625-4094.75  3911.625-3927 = -0.039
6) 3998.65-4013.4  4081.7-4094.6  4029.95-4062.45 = -0.010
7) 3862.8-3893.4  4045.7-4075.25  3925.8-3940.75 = 0.288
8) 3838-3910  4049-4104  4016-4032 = -0.122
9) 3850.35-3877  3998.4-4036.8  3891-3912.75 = 0.081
